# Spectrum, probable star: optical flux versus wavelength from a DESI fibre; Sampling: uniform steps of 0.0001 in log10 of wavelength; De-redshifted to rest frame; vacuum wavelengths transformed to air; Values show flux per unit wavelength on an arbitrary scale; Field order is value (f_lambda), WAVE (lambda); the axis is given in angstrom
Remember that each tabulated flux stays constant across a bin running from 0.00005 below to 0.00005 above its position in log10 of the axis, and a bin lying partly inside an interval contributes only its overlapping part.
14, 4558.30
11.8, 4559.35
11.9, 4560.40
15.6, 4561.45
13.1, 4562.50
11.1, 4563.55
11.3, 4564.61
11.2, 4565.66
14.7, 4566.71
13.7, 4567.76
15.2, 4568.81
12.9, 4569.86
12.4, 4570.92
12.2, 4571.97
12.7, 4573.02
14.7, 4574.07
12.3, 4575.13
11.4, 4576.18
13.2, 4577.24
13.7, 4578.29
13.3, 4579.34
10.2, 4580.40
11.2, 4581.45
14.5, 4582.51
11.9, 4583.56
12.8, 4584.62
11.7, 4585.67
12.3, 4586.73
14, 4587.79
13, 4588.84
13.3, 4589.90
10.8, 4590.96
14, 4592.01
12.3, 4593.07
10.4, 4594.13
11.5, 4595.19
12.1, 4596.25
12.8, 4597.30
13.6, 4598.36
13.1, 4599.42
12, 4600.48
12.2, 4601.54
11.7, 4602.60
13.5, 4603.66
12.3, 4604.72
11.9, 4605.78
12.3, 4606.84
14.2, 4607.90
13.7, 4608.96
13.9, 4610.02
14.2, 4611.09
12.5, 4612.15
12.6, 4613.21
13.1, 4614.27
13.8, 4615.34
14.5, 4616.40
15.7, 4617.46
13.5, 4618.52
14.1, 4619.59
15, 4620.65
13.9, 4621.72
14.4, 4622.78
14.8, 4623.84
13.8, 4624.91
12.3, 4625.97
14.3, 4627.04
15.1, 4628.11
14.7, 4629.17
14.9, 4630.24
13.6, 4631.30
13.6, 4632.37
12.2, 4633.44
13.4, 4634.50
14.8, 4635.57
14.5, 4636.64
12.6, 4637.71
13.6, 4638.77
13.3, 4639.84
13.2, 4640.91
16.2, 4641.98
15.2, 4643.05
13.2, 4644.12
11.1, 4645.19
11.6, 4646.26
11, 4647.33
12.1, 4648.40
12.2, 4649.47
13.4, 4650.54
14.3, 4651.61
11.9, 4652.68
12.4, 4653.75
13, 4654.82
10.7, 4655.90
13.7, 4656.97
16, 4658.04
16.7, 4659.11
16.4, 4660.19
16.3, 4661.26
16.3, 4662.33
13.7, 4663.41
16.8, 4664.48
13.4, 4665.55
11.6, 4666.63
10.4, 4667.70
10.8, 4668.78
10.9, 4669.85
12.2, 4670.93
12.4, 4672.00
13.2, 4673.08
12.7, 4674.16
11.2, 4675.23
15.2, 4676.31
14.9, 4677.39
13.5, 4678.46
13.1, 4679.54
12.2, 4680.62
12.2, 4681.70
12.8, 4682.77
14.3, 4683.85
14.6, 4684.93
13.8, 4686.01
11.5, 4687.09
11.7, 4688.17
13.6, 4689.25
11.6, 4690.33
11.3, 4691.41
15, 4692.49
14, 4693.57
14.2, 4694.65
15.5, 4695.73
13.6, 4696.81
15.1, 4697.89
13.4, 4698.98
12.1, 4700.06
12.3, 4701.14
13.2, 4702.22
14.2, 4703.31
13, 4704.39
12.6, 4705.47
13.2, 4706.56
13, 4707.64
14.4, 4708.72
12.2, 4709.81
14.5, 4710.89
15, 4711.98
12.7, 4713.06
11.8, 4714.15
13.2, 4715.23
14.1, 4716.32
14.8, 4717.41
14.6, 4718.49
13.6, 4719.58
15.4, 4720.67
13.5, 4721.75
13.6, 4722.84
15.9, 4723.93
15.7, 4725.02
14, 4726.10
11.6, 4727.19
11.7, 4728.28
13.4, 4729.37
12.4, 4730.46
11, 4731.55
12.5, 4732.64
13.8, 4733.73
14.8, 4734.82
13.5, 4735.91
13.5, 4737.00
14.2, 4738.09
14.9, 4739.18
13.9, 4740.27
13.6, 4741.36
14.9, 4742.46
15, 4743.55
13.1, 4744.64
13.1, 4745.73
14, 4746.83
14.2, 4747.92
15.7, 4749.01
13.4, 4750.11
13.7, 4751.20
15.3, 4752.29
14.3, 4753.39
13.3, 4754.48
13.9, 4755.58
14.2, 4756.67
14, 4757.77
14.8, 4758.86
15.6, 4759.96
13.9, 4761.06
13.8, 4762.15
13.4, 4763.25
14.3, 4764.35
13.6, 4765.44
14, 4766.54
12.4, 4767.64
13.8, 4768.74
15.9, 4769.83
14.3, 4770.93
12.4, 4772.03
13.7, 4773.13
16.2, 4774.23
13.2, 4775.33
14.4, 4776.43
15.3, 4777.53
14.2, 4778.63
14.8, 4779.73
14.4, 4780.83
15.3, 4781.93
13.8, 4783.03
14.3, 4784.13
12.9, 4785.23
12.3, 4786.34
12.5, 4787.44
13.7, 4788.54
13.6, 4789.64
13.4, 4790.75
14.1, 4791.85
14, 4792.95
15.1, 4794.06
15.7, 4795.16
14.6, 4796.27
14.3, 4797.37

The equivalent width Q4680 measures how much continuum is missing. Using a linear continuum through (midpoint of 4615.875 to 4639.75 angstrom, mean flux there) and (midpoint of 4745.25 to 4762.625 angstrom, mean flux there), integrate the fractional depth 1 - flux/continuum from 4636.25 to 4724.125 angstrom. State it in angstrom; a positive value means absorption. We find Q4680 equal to 4.4 angstrom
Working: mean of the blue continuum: 14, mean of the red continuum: 14.2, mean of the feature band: 13.4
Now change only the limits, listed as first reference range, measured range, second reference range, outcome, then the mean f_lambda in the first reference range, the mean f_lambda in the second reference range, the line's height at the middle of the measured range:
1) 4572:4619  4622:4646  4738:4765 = -1.2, 12.8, 14.2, 13.2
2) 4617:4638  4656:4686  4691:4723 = 0.6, 14.1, 13.6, 13.8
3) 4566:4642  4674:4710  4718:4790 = 0.9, 13.2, 13.9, 13.6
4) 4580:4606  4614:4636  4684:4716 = -2.5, 12.4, 13.3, 12.7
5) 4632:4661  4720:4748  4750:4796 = 0.3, 13.4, 14.1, 13.9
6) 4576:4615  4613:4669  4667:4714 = -3.8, 12.6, 13.1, 12.9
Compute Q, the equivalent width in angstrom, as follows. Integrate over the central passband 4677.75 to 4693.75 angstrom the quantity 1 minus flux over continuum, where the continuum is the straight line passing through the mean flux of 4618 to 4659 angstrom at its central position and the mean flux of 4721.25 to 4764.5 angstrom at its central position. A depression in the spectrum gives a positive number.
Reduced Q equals 0.80 angstrom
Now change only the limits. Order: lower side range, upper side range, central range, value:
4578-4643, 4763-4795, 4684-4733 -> 0.9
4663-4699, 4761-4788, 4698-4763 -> -0.9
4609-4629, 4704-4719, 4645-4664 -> 0.3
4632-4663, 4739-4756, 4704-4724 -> 0.4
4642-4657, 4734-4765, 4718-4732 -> 0.2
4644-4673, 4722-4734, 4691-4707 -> -0.4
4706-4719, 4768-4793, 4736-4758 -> -0.4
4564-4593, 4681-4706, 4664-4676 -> 0.7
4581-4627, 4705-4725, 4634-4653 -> 0.2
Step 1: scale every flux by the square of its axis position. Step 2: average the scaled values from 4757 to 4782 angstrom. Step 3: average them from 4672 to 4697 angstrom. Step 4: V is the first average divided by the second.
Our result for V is 1.11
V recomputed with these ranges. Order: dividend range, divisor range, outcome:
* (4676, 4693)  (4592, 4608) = 1.10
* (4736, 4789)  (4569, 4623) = 1.17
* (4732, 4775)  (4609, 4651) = 1.09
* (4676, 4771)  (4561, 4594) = 1.14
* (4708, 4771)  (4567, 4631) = 1.12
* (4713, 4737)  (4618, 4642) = 1.01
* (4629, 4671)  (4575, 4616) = 1.09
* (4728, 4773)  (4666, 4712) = 1.09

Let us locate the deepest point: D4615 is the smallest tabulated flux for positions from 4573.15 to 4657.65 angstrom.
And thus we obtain 10.2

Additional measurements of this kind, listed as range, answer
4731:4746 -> 11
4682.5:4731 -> 11.3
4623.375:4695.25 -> 10.4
